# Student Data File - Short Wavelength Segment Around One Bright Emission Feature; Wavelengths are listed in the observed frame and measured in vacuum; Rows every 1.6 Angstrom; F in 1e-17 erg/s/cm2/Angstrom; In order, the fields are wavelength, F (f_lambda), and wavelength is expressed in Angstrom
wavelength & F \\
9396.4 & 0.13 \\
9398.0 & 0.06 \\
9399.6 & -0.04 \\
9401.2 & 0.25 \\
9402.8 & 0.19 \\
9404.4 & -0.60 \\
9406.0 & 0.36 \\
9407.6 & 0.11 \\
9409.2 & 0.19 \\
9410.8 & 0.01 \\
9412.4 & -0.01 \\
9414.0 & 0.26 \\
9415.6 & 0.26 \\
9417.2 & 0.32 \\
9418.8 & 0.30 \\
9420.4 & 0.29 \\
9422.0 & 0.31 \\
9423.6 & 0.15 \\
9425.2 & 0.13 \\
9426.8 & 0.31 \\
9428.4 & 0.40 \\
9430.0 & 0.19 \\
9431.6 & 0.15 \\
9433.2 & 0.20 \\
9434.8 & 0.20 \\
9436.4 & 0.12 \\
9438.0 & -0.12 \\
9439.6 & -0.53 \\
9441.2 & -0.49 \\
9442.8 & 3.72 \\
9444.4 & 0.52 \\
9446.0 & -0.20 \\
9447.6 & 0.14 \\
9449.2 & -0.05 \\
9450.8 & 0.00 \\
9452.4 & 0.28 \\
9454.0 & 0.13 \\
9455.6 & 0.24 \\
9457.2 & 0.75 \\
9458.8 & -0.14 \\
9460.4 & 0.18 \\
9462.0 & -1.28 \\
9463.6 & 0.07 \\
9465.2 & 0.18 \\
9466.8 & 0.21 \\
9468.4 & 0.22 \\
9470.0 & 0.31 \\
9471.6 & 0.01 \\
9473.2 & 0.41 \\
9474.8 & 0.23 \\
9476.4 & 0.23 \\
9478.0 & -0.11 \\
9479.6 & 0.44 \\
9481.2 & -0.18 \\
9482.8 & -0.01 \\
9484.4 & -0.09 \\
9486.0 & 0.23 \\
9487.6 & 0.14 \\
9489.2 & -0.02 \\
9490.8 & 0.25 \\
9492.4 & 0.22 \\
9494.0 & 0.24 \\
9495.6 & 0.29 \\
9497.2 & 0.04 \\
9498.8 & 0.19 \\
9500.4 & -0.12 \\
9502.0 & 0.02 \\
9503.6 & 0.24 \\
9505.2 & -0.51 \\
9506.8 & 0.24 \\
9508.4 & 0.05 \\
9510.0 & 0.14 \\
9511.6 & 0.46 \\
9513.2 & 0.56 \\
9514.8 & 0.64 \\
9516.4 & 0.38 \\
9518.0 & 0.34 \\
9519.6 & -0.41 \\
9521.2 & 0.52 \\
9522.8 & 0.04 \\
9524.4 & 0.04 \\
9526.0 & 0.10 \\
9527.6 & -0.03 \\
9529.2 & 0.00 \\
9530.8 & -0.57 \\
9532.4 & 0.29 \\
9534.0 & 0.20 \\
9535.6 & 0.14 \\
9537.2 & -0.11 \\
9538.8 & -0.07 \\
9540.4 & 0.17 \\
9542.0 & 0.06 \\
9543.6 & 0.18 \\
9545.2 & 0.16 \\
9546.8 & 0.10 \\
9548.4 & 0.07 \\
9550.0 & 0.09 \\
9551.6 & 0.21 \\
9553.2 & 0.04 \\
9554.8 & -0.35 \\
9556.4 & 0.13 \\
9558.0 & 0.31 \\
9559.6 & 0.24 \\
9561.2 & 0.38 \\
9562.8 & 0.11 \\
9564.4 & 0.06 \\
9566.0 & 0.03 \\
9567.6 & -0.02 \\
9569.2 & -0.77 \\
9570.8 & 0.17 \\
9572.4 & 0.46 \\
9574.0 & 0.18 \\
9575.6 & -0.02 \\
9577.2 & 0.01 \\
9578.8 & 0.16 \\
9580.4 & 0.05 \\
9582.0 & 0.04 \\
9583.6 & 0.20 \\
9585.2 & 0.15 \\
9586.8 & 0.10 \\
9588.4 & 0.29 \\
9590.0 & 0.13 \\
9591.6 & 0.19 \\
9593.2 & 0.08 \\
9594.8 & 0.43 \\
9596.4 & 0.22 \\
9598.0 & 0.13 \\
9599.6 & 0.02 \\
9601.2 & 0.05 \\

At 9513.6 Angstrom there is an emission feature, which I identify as H-beta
